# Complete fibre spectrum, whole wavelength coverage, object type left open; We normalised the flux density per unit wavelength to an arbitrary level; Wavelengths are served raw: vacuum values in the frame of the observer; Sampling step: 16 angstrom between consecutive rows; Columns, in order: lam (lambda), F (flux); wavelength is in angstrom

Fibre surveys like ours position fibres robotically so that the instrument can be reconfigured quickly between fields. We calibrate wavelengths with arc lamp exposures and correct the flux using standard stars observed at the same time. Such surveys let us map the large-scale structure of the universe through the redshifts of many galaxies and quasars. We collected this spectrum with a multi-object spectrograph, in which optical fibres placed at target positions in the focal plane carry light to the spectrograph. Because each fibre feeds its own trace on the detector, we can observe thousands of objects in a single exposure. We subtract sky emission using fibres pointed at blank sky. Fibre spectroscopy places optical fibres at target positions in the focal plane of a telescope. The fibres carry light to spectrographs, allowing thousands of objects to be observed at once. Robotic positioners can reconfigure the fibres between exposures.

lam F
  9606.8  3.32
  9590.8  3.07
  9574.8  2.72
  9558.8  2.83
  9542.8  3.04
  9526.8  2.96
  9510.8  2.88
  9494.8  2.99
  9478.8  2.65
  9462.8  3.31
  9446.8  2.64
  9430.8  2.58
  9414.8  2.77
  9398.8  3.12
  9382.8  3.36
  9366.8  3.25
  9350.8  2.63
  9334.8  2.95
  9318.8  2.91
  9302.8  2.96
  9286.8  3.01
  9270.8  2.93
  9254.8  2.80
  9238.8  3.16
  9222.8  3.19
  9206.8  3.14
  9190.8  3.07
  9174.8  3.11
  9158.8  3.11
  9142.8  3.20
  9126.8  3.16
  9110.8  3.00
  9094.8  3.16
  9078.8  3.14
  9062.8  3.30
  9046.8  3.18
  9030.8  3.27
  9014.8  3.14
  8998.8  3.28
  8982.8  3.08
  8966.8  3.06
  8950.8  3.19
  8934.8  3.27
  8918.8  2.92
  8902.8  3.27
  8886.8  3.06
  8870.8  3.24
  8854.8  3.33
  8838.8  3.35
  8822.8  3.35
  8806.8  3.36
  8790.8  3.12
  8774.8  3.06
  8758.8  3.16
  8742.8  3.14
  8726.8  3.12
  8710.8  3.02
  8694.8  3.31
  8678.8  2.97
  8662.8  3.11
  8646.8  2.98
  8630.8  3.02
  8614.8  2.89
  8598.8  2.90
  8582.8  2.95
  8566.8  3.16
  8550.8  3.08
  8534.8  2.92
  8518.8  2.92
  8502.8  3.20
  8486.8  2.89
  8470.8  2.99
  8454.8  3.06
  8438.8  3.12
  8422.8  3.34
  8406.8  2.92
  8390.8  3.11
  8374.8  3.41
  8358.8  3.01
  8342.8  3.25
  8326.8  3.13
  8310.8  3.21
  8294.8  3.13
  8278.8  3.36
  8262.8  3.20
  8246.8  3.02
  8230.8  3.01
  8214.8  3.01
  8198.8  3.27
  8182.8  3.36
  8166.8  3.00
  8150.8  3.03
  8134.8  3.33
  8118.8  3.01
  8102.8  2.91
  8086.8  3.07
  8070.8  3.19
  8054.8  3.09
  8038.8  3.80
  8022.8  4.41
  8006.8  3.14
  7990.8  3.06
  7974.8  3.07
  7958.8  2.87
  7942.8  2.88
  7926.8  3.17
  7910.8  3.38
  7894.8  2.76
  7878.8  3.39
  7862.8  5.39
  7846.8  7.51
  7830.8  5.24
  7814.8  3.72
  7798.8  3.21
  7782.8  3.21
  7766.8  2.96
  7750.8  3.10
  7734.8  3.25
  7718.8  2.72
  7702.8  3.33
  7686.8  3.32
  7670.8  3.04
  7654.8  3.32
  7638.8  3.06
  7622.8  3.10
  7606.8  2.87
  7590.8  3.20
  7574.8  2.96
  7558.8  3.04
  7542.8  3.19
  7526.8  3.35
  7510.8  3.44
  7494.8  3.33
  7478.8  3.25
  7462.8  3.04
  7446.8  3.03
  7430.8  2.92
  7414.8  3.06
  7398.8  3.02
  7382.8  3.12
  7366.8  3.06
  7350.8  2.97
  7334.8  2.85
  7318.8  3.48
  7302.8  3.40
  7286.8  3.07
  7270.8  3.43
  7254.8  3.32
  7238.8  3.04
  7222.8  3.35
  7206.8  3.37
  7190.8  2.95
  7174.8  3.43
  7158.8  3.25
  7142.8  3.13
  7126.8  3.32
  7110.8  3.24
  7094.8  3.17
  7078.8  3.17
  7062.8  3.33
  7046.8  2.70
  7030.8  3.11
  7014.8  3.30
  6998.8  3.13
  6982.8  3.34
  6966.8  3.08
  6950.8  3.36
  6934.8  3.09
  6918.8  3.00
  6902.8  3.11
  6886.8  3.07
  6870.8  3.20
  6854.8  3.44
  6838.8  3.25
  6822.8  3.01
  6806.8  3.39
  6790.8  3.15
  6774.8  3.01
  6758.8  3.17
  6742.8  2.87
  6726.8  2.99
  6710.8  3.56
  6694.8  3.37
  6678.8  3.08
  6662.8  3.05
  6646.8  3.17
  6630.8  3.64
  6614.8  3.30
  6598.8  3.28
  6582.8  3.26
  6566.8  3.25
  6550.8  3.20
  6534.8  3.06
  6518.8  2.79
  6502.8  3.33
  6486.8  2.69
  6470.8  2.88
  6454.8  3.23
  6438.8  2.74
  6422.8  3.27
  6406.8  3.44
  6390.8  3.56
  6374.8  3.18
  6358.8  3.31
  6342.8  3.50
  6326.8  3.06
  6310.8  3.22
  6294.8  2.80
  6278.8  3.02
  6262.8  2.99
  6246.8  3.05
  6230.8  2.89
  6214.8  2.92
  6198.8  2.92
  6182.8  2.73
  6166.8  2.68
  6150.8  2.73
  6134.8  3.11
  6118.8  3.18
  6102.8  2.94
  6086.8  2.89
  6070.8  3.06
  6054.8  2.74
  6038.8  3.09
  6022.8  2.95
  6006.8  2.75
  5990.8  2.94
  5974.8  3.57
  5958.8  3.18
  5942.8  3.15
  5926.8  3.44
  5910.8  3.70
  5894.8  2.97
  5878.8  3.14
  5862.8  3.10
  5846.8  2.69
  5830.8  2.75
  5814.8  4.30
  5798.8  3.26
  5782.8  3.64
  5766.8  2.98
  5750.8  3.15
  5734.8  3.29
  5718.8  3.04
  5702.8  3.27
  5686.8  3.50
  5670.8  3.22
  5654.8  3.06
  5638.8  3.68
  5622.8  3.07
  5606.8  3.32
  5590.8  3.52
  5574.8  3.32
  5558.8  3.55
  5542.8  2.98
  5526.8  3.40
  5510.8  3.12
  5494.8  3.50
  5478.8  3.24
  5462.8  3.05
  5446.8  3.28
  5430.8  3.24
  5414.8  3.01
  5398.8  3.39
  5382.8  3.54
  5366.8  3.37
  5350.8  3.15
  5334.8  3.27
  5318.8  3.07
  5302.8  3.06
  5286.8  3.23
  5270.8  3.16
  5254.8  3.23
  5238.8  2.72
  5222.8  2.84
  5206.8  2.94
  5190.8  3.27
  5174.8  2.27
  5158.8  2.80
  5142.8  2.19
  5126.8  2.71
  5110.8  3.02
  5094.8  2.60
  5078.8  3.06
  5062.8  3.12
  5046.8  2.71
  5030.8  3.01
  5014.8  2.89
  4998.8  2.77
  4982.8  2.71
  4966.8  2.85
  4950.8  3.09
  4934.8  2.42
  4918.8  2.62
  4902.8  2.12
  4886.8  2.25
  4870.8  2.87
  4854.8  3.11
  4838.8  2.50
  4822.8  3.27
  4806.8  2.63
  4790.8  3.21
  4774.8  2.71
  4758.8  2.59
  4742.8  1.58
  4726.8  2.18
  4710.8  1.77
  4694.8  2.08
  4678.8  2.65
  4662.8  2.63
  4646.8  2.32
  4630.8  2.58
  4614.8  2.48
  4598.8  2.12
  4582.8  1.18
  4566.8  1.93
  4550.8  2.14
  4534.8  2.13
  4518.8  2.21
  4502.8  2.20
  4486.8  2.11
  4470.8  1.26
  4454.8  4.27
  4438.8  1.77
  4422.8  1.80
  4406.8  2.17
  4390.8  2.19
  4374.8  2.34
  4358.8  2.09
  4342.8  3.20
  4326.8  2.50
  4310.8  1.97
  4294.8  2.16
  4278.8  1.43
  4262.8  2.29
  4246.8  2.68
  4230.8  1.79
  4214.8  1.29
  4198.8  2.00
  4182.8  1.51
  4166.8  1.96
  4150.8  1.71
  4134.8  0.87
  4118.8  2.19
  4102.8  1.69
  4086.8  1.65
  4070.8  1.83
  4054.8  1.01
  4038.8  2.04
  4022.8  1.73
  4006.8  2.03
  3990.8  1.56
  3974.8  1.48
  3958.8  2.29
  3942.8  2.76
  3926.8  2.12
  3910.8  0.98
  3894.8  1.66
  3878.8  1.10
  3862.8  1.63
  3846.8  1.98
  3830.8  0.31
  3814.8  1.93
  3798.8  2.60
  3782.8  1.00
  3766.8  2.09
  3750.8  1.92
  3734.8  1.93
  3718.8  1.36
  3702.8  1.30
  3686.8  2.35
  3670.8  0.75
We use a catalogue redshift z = 0.19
